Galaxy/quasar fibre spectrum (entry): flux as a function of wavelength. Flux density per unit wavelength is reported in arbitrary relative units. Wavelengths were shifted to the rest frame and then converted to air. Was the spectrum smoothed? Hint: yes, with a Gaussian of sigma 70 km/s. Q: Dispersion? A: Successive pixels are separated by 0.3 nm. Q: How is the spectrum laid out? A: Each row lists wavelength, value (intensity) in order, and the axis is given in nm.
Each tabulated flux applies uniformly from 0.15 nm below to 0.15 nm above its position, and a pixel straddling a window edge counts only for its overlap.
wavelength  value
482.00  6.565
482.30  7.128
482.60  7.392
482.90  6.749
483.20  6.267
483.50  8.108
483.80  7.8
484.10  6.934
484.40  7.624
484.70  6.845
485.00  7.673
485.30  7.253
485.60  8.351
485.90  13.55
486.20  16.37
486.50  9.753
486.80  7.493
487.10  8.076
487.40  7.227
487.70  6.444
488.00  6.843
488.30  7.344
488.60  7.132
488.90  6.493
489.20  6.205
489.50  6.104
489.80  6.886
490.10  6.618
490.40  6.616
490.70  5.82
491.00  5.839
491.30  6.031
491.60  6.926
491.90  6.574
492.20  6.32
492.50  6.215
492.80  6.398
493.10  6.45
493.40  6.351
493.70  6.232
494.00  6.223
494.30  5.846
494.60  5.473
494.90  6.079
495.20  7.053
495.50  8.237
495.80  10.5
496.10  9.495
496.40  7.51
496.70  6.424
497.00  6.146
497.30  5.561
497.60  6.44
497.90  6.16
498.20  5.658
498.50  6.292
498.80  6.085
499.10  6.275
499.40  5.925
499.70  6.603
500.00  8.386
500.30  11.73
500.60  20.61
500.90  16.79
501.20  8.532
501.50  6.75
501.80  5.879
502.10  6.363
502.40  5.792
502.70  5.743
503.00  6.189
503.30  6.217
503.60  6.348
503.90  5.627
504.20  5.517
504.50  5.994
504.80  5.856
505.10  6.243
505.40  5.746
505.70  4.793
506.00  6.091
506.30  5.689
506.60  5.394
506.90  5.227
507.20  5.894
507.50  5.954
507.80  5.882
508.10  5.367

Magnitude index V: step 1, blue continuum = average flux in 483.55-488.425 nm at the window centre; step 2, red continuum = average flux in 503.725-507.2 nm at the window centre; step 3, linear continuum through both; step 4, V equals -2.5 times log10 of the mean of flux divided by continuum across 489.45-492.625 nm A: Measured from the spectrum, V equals 0.21 mag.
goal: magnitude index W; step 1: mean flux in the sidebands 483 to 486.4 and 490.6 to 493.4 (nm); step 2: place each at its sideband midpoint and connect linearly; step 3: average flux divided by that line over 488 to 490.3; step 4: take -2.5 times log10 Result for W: 0.09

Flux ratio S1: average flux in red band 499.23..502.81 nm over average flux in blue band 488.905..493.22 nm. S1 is 1.43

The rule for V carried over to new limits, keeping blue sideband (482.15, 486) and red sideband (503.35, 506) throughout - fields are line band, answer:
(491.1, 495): 0.11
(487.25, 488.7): 0.06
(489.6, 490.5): 0.08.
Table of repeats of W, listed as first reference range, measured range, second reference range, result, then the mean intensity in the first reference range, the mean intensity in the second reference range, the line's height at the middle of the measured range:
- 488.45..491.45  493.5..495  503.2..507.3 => 0.039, 6.37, 5.75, 6.2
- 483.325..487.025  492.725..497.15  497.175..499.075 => -0.038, 8.94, 6.05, 6.77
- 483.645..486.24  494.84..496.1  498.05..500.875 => 0.083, 8.85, 8.98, 8.94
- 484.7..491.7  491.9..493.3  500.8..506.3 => 0.158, 7.68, 6.57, 7.37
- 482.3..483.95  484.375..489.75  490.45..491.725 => -0.206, 7.25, 6.18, 6.72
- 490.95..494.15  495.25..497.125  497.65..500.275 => -0.224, 6.34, 6.68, 6.53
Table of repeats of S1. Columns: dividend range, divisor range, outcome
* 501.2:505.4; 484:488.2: 0.71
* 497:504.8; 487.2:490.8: 1.11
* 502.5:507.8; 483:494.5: 0.80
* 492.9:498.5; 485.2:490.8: 0.85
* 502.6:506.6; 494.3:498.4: 0.84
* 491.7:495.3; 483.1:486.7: 0.70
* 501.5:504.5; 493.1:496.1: 0.86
